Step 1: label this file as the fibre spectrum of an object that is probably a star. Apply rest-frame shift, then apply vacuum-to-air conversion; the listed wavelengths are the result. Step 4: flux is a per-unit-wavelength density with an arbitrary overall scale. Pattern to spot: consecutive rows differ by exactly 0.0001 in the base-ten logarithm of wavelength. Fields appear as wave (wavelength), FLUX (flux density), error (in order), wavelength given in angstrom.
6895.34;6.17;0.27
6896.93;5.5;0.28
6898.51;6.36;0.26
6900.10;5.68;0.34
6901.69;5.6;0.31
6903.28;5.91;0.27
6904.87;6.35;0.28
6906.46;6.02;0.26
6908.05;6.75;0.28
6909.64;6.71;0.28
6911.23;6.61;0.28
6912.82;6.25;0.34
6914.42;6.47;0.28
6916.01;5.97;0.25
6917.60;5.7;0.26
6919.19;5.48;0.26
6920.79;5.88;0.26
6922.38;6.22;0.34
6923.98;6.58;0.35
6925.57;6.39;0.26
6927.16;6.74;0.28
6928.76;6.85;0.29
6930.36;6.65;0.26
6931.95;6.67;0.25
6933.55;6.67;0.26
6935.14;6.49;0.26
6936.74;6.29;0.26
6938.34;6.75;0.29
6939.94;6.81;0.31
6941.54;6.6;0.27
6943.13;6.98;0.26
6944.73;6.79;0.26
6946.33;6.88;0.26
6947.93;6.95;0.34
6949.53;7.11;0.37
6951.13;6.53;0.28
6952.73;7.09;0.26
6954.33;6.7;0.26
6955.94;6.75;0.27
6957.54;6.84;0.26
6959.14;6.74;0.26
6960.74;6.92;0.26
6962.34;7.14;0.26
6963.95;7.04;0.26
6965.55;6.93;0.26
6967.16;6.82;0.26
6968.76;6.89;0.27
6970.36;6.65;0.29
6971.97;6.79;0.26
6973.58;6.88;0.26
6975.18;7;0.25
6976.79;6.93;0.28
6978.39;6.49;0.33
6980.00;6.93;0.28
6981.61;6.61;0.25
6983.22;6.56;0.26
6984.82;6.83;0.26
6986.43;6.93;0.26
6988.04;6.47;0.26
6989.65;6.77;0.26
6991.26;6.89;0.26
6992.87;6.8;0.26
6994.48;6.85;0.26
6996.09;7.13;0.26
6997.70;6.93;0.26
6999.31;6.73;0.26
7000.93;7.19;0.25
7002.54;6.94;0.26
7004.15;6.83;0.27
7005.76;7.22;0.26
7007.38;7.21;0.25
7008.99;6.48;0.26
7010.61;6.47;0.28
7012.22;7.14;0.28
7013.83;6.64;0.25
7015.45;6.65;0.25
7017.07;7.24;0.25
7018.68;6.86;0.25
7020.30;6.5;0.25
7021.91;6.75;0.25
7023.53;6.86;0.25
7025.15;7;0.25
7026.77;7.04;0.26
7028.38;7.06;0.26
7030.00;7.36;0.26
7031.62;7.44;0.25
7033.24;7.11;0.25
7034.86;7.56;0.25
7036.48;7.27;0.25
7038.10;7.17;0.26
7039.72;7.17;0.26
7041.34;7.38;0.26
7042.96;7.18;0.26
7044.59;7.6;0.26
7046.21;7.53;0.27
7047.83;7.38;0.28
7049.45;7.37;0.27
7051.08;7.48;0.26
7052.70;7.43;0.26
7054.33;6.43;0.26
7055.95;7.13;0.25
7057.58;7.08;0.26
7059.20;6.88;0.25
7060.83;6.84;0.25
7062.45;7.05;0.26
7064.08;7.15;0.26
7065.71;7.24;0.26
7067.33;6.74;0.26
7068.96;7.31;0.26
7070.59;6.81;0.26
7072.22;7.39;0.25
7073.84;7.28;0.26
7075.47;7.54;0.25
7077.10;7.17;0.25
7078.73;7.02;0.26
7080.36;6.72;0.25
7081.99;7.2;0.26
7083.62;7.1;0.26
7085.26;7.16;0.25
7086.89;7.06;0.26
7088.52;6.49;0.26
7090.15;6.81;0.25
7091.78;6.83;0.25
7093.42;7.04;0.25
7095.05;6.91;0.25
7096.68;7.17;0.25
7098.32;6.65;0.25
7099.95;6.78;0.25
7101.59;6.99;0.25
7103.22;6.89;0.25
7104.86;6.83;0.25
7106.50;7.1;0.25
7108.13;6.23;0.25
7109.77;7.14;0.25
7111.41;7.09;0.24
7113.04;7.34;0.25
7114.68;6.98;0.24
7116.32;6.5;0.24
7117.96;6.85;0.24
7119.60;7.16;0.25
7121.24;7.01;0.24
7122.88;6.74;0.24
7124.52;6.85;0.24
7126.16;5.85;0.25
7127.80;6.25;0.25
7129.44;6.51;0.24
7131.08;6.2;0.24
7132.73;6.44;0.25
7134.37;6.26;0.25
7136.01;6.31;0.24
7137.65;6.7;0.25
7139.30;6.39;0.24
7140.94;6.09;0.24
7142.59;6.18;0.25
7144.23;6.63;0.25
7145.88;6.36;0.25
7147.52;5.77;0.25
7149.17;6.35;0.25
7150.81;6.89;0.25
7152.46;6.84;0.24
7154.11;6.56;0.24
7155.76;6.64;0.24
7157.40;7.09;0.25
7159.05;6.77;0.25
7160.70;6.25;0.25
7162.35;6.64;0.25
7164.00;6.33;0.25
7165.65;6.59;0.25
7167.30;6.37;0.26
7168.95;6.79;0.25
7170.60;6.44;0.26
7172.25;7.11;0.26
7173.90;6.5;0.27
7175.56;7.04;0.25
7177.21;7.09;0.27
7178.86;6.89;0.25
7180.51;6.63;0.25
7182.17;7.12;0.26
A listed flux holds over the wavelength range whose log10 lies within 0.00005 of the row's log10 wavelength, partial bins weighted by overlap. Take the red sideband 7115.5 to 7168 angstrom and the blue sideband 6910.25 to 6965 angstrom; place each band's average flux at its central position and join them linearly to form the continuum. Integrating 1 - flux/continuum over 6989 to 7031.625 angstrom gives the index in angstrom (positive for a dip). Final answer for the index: -2.2 angstrom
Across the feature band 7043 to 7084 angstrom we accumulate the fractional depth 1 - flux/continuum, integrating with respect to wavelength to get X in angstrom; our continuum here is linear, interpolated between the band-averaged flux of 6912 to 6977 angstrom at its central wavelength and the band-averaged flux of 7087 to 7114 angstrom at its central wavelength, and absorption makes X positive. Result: -1.9 angstrom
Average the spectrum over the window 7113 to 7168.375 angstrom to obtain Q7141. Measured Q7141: 6.54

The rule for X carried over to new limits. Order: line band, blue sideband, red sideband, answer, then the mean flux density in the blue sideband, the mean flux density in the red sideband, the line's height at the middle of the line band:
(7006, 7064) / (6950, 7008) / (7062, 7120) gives -1.3 angstrom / 6.86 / 6.99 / 6.92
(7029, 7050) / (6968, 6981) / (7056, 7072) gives -1.1 angstrom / 6.82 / 7.03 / 6.97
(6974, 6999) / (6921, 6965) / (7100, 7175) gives -0.4 angstrom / 6.74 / 6.62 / 6.71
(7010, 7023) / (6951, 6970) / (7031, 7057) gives 0.7 angstrom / 6.87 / 7.28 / 7.15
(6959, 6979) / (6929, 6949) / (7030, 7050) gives 0.1 angstrom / 6.72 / 7.35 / 6.91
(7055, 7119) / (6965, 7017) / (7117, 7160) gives -3.4 angstrom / 6.84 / 6.53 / 6.63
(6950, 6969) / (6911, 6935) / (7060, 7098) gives -1.1 angstrom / 6.34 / 7.04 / 6.5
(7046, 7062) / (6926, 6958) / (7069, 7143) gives -0.8 angstrom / 6.75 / 6.81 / 6.79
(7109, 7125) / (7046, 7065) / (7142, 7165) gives -0.5 angstrom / 7.13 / 6.53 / 6.75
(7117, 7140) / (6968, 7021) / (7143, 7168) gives 0.2 angstrom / 6.83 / 6.53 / 6.58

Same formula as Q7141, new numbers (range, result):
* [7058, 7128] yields 6.94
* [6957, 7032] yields 6.88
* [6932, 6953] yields 6.75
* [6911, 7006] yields 6.71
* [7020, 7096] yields 7.11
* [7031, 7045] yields 7.31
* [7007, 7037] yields 6.98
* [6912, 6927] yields 6.13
